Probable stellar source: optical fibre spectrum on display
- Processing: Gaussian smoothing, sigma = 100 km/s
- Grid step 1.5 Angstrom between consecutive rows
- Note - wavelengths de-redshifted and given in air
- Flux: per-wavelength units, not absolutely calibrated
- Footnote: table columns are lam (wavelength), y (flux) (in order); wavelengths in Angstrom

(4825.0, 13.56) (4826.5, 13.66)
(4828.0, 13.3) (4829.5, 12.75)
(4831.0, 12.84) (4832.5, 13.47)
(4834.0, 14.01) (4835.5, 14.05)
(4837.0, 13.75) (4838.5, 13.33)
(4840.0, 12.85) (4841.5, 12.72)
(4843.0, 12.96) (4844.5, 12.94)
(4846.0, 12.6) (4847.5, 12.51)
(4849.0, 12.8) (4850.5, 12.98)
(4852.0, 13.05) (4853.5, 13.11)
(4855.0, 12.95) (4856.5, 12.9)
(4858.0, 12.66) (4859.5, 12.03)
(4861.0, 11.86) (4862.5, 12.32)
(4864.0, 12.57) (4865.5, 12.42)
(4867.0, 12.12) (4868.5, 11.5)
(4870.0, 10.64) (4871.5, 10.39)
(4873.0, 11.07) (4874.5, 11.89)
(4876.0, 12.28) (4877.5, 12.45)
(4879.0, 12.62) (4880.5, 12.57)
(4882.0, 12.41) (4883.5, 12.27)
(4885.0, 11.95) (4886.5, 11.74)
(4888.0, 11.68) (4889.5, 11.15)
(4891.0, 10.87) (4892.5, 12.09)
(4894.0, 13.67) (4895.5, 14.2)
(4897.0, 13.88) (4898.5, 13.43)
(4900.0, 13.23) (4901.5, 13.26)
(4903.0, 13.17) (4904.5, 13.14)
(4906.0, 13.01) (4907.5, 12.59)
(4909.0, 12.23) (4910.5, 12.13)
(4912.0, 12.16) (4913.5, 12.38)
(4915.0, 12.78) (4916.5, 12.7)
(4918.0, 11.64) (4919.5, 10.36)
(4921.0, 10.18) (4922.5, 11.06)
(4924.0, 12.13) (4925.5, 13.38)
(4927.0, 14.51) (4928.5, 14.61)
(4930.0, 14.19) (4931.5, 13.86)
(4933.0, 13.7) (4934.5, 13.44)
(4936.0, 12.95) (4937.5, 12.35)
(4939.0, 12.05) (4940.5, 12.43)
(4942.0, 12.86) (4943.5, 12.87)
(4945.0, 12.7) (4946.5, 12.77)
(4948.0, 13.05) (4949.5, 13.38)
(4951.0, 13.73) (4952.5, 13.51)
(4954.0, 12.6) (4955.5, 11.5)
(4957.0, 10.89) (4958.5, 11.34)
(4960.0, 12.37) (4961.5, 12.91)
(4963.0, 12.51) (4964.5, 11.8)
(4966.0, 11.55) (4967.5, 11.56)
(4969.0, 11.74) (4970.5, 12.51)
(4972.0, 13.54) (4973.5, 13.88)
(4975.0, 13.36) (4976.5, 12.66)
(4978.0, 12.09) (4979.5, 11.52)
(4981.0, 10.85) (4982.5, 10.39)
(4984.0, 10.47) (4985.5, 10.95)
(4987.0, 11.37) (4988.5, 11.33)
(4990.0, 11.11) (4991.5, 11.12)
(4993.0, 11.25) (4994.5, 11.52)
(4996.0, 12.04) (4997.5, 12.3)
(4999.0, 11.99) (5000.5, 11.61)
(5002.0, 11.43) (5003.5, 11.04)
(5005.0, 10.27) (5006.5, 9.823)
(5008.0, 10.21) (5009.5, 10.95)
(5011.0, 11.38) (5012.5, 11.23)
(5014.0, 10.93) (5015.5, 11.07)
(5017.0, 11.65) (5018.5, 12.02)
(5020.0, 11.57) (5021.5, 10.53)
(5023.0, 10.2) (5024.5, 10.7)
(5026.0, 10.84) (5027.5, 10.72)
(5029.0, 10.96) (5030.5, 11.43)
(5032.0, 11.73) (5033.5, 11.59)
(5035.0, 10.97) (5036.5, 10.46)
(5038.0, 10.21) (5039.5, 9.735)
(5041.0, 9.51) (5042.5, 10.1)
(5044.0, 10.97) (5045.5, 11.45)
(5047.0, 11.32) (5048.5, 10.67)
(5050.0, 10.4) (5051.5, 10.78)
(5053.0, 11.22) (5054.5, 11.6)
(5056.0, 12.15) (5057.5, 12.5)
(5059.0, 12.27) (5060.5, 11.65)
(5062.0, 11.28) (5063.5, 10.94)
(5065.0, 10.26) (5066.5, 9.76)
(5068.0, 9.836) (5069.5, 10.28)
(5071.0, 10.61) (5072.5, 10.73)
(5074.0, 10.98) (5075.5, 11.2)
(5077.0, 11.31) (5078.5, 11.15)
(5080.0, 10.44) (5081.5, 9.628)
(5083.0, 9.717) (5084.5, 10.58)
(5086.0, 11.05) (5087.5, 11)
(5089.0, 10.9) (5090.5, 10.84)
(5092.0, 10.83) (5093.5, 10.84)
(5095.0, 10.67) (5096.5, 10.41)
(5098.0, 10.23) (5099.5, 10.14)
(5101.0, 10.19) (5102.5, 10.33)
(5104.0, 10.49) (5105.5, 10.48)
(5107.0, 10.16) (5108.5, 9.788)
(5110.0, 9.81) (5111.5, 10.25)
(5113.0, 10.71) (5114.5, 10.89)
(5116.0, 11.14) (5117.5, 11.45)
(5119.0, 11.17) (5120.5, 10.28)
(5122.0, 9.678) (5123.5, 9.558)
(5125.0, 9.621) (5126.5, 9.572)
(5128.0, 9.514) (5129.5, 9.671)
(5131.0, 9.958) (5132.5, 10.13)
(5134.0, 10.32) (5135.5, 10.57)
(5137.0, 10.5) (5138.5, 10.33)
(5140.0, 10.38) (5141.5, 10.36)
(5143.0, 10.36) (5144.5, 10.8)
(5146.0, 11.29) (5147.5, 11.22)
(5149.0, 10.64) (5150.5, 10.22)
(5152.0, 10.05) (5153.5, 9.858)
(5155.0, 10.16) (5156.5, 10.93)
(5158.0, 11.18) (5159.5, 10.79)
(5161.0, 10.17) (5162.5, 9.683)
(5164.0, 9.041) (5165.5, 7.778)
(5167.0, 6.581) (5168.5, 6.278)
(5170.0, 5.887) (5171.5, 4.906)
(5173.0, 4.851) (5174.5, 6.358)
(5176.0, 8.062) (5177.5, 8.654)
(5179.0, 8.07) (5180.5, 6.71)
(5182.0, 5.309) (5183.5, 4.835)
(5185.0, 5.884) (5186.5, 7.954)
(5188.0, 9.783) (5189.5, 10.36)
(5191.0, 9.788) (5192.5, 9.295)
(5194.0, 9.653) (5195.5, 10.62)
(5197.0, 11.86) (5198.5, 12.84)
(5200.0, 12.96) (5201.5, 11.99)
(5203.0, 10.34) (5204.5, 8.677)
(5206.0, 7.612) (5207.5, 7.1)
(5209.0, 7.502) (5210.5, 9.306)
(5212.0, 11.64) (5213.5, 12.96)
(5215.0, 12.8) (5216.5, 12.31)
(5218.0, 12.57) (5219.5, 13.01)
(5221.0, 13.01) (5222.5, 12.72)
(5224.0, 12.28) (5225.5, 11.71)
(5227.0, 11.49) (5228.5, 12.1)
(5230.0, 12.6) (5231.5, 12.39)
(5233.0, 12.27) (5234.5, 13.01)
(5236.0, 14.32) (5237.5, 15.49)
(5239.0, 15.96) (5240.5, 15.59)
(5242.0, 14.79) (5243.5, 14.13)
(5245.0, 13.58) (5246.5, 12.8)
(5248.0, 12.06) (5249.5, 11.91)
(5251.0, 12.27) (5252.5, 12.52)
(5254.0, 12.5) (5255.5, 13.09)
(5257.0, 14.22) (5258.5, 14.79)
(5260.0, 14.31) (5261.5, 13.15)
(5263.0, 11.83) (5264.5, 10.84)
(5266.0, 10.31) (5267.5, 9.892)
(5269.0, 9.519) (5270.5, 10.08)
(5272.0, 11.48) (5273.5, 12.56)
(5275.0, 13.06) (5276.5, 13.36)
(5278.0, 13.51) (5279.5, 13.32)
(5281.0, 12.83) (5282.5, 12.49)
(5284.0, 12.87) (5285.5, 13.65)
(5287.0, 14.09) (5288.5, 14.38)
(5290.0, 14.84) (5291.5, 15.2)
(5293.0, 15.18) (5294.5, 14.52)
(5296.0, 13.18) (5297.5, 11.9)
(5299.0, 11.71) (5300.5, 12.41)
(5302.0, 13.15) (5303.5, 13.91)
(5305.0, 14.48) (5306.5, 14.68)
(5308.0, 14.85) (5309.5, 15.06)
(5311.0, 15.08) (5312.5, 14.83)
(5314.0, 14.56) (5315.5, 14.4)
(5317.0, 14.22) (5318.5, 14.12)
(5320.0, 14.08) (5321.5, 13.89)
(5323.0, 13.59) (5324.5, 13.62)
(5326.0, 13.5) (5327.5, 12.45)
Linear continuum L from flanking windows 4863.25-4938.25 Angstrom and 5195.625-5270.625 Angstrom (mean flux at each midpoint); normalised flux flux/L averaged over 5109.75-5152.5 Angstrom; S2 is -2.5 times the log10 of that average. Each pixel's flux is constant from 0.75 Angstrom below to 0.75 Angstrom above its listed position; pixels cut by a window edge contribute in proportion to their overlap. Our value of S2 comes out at 0.18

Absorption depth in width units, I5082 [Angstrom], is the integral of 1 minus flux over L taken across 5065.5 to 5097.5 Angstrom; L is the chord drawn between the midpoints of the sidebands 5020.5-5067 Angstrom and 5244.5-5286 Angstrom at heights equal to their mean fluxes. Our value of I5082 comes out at 1.7 Angstrom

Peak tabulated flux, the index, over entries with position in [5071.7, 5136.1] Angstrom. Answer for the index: 11.45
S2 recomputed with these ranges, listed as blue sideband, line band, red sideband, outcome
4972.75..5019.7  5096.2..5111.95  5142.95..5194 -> -0.06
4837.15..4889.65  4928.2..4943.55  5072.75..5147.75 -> -0.12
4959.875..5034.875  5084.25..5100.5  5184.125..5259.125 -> 0.09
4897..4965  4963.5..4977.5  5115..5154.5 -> -0.02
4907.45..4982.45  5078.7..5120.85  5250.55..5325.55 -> 0.22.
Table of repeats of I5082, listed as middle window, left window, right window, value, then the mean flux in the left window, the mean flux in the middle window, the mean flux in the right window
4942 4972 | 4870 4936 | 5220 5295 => 0.38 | 12.5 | 12.4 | 13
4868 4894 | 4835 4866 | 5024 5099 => 1.52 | 12.8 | 11.8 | 10.8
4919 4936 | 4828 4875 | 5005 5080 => -1.38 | 12.6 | 12.9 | 10.9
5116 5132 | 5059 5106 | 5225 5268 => 1.60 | 10.6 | 10.1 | 13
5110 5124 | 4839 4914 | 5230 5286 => 2.39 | 12.5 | 10.5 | 12.9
